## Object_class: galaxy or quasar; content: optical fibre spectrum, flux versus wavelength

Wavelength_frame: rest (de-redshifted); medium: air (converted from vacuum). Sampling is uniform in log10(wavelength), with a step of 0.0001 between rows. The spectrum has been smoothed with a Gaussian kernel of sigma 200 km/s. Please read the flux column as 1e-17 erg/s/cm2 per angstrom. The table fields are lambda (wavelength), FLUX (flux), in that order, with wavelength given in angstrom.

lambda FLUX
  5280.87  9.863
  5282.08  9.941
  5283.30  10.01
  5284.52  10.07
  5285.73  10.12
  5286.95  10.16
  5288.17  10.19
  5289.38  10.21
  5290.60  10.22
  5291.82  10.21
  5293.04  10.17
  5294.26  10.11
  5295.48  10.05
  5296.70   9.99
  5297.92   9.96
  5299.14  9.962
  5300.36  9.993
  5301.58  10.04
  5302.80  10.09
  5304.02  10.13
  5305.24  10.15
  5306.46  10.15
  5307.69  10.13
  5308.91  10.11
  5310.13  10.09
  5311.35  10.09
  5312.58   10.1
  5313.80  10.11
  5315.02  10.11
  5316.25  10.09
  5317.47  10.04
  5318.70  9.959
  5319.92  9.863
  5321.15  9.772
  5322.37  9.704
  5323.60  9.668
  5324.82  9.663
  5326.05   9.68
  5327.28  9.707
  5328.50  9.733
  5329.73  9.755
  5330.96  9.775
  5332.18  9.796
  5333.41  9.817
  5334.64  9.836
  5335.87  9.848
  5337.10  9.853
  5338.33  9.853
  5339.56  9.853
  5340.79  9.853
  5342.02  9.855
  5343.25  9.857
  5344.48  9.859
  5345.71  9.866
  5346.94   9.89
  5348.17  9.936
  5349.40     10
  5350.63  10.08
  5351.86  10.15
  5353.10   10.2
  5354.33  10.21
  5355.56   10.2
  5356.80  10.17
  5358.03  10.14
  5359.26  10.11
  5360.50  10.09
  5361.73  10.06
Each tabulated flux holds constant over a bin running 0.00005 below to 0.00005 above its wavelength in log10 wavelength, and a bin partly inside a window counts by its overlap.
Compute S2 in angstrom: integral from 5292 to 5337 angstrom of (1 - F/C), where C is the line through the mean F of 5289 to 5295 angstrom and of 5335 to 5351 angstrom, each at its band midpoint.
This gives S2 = 0.4 angstrom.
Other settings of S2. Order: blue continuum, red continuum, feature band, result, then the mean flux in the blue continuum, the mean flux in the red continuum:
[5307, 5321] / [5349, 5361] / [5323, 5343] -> 0.6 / 10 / 10.1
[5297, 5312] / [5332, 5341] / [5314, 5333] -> 0.2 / 10.1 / 9.83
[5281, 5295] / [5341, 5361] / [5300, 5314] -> 0.0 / 10.1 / 10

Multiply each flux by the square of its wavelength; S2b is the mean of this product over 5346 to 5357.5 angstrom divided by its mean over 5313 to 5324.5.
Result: 1.0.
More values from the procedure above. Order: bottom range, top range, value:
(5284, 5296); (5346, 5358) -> 1.02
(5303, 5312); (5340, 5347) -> 0.99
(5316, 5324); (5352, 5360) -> 1.04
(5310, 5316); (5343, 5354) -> 1.00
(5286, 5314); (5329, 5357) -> 1.00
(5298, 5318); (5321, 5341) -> 0.98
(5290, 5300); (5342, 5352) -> 1.01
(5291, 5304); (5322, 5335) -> 0.98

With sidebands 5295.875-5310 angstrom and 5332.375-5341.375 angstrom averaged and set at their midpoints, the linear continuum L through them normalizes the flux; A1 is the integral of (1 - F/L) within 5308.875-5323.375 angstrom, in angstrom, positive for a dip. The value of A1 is 0.0 angstrom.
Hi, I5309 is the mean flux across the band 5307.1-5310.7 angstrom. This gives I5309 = 10.1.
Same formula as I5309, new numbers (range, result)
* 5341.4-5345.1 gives 9.86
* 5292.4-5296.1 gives 10.1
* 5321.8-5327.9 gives 9.69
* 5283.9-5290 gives 10.2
